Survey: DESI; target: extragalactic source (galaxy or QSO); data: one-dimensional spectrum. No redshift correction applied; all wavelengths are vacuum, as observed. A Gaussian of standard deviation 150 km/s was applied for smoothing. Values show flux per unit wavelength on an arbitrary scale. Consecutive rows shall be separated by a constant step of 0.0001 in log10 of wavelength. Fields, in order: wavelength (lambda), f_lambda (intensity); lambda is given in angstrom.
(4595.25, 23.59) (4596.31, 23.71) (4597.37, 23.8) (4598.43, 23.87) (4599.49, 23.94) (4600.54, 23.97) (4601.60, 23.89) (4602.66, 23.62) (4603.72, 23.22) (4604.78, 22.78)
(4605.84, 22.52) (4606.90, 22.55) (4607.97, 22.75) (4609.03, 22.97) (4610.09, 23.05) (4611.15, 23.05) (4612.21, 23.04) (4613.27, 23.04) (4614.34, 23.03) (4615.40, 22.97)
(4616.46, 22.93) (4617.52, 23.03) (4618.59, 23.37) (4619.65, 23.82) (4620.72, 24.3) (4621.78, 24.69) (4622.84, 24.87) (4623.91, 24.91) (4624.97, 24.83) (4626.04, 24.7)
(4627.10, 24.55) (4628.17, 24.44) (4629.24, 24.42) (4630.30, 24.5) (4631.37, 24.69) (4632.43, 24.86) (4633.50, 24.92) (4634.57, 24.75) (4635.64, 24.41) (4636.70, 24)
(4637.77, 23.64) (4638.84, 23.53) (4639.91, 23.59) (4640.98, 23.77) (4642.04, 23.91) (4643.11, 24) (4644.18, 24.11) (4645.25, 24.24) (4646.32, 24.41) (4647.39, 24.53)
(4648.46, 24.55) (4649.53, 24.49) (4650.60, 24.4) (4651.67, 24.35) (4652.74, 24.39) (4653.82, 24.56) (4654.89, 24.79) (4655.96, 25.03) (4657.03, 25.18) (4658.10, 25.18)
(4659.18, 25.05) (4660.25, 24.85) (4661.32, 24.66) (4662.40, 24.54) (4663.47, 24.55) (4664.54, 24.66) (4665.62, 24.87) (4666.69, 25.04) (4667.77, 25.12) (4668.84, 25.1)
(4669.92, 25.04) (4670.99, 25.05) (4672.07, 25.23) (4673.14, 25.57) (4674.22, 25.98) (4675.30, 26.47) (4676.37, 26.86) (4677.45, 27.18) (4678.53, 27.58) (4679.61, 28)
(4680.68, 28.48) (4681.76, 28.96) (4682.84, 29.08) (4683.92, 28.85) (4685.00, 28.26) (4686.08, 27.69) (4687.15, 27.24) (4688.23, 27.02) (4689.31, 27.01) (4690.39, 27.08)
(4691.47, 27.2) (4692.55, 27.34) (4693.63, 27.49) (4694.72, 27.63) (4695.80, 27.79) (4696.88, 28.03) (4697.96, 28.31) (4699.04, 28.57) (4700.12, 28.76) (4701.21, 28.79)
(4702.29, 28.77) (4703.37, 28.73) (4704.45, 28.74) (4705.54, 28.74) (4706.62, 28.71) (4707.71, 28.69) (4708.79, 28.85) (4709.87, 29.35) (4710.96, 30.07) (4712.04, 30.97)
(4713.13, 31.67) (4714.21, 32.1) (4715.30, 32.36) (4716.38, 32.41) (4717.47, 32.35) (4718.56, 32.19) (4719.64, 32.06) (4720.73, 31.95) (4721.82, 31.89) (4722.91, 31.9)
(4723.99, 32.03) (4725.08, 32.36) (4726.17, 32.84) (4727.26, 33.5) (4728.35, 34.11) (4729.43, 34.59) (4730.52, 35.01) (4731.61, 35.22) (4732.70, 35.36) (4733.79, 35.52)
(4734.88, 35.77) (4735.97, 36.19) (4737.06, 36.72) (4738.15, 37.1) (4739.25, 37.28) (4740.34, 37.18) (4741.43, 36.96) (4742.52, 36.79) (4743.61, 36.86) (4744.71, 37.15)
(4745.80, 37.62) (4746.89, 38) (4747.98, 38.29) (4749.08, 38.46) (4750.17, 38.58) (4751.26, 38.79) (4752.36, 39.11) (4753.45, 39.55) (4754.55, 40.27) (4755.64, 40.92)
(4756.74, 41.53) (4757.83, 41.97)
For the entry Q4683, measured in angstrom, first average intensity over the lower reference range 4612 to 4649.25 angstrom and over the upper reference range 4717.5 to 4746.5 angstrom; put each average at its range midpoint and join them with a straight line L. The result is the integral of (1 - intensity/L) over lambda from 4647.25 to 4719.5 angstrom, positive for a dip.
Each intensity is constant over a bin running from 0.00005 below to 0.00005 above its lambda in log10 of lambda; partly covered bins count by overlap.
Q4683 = 5.8 angstrom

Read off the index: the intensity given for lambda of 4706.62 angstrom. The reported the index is 28.71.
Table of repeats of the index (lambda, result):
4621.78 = 24.69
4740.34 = 37.18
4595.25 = 23.59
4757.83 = 41.97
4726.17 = 32.84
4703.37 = 28.73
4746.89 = 38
